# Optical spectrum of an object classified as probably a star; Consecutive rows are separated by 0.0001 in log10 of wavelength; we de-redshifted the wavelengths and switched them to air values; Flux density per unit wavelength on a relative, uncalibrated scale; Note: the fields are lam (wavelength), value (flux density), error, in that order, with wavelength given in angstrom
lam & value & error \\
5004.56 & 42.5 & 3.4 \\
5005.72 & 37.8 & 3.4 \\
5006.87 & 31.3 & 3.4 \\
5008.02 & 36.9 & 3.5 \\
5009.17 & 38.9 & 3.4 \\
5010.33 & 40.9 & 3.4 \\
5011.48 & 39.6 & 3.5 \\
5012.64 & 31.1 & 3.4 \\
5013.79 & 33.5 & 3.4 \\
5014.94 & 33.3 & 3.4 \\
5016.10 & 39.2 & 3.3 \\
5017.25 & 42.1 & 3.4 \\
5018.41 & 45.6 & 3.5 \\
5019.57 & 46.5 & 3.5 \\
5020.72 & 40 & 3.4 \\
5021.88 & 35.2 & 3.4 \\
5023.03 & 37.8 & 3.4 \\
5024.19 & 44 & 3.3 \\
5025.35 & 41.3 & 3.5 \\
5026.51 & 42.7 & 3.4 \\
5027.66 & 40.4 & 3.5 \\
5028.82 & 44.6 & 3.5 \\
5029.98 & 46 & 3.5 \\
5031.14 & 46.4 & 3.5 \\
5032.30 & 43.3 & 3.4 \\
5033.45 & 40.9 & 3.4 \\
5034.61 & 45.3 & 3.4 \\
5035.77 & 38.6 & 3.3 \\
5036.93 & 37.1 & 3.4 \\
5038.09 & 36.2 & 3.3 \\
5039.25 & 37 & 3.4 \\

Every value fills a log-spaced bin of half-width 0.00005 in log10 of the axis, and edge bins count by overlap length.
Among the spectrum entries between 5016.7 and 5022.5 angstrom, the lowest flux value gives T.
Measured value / 35.2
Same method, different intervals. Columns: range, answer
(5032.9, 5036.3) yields 38.6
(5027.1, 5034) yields 40.4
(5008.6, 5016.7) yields 31.1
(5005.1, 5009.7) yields 31.3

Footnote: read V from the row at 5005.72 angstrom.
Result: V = 37.8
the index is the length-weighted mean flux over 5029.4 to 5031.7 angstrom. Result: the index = 46.1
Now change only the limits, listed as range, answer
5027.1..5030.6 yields 43.6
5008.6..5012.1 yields 39.6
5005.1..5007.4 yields 34.7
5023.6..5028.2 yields 42.1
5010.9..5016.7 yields 35.4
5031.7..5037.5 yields 41.1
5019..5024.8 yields 40.7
